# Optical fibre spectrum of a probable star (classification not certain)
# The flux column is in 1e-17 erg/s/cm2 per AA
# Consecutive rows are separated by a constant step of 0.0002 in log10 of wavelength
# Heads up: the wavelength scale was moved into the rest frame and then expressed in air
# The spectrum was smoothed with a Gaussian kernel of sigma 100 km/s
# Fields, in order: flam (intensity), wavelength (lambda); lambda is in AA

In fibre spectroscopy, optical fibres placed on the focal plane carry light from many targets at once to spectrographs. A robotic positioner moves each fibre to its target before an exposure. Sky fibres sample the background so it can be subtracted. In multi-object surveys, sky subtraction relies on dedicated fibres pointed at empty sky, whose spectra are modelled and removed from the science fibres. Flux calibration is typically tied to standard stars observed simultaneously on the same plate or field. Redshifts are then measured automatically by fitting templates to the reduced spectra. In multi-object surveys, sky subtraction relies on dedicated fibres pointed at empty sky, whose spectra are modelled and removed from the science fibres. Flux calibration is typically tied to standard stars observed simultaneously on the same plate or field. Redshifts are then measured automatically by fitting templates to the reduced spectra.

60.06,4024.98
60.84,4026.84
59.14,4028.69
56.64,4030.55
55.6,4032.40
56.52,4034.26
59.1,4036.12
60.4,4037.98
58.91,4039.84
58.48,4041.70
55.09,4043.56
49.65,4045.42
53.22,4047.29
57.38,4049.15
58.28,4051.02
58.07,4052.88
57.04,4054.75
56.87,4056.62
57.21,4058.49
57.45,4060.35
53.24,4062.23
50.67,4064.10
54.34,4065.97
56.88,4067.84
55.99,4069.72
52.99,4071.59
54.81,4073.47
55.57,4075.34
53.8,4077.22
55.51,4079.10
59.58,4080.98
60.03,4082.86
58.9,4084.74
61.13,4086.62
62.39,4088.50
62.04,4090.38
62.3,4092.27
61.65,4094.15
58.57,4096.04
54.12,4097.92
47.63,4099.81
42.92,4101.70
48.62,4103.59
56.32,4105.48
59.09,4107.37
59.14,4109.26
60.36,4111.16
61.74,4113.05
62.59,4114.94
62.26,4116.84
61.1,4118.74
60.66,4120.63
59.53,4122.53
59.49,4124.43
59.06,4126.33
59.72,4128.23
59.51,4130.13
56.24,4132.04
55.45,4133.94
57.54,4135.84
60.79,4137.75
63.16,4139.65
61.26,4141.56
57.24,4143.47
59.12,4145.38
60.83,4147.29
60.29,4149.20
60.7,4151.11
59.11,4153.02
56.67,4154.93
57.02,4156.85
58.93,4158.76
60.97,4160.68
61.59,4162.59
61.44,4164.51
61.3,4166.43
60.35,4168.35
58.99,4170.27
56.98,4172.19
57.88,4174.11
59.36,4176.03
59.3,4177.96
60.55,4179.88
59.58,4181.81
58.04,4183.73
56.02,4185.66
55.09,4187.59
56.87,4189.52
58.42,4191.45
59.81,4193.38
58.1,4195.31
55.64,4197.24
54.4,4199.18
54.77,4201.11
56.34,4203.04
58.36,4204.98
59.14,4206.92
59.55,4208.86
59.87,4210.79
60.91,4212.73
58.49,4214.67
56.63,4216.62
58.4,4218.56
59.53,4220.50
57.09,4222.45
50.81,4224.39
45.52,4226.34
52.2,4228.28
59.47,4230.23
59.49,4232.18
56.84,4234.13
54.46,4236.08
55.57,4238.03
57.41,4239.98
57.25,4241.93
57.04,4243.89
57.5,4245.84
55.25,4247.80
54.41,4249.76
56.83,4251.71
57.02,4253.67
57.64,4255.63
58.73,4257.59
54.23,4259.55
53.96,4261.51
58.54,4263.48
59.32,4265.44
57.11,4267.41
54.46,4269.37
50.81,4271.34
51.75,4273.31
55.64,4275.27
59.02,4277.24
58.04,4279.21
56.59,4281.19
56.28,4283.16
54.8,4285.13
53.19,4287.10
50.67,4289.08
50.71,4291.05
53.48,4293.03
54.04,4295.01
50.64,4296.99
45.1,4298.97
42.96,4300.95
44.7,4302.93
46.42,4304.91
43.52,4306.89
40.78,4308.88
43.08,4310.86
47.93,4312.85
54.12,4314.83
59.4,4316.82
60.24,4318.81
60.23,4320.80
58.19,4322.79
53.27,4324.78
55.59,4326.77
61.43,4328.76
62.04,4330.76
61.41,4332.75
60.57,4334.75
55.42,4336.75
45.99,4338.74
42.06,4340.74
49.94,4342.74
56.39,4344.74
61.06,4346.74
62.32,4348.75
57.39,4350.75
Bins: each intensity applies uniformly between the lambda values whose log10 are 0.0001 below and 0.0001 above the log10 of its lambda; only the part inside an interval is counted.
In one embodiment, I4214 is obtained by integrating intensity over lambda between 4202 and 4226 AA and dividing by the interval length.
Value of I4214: 57.6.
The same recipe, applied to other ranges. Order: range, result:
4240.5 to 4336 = 54.3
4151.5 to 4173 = 59.5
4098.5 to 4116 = 55.4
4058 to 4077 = 54.8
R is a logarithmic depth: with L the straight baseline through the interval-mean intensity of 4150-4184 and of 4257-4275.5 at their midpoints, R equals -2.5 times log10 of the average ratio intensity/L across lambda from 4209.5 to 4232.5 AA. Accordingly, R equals 0.01 mag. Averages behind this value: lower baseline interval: 59.4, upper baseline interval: 55.4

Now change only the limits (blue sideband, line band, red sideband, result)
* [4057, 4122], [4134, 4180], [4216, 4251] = -0.06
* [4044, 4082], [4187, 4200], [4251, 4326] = -0.05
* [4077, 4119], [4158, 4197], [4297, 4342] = -0.06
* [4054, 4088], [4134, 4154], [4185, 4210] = -0.06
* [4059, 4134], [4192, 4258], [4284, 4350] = -0.04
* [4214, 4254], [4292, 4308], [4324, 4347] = 0.17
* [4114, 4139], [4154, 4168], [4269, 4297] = -0.02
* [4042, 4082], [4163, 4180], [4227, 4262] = -0.07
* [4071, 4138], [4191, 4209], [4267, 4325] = -0.04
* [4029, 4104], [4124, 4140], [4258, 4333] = -0.06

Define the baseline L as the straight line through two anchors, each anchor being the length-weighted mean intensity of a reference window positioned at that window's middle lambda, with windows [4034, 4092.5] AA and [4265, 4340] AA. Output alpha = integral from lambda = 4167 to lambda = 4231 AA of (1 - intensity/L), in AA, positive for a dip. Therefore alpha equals -2.9 AA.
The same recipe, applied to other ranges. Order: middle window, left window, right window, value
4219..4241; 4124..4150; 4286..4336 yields 0.1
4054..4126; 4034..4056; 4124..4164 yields 0.9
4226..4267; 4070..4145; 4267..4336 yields -1.2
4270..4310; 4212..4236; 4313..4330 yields 4.2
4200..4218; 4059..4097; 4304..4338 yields -0.8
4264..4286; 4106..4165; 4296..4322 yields -2.0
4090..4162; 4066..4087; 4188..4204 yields -2.3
